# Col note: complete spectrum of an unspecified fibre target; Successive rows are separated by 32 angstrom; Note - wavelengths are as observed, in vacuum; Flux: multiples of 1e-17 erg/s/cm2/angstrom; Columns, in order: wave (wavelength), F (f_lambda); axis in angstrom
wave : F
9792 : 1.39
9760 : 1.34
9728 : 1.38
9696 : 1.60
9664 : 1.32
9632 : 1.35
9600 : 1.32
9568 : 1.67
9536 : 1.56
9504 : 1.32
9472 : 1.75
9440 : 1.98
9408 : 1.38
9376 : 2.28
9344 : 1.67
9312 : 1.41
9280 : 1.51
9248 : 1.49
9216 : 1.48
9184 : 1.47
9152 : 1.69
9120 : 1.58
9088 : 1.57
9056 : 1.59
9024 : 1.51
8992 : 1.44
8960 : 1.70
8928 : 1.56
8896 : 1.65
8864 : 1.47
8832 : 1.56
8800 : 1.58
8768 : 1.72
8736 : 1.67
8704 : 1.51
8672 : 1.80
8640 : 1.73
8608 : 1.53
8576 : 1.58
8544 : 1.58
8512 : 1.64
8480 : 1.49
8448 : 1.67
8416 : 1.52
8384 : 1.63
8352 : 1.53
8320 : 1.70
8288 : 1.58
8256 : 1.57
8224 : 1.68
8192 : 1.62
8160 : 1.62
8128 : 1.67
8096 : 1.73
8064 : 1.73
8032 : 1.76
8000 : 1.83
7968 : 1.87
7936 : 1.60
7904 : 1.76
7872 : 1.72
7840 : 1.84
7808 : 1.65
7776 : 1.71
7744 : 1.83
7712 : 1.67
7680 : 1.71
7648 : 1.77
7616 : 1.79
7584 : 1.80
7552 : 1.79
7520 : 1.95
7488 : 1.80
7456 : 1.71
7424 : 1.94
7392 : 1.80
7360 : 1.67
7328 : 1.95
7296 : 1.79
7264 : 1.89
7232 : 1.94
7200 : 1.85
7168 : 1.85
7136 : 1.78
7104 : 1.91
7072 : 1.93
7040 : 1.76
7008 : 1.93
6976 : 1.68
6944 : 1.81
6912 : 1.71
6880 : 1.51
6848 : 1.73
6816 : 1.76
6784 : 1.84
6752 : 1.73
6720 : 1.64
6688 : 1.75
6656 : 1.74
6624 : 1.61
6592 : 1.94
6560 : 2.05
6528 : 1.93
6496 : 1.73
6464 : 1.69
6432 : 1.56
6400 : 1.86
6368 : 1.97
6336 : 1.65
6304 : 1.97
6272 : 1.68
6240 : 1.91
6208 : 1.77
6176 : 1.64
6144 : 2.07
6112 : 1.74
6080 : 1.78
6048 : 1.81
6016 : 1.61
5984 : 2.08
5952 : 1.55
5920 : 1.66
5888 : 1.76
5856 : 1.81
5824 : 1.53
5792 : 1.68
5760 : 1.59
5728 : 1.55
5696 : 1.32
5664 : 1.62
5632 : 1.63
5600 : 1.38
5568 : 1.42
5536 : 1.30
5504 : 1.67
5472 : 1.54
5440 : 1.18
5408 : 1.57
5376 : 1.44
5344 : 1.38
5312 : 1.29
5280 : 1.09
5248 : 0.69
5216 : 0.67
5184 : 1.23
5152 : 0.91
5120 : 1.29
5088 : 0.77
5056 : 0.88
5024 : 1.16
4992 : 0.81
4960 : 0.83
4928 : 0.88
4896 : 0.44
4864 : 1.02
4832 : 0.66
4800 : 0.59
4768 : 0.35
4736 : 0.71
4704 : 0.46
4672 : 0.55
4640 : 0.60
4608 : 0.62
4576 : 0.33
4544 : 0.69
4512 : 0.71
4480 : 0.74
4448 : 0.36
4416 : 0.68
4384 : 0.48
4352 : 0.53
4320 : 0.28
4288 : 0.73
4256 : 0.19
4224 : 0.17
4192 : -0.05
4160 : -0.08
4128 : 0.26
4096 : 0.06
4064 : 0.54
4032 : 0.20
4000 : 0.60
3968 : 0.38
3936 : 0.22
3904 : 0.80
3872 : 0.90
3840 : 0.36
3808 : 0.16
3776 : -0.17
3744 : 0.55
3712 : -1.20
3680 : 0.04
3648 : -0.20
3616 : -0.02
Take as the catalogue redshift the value 0.325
